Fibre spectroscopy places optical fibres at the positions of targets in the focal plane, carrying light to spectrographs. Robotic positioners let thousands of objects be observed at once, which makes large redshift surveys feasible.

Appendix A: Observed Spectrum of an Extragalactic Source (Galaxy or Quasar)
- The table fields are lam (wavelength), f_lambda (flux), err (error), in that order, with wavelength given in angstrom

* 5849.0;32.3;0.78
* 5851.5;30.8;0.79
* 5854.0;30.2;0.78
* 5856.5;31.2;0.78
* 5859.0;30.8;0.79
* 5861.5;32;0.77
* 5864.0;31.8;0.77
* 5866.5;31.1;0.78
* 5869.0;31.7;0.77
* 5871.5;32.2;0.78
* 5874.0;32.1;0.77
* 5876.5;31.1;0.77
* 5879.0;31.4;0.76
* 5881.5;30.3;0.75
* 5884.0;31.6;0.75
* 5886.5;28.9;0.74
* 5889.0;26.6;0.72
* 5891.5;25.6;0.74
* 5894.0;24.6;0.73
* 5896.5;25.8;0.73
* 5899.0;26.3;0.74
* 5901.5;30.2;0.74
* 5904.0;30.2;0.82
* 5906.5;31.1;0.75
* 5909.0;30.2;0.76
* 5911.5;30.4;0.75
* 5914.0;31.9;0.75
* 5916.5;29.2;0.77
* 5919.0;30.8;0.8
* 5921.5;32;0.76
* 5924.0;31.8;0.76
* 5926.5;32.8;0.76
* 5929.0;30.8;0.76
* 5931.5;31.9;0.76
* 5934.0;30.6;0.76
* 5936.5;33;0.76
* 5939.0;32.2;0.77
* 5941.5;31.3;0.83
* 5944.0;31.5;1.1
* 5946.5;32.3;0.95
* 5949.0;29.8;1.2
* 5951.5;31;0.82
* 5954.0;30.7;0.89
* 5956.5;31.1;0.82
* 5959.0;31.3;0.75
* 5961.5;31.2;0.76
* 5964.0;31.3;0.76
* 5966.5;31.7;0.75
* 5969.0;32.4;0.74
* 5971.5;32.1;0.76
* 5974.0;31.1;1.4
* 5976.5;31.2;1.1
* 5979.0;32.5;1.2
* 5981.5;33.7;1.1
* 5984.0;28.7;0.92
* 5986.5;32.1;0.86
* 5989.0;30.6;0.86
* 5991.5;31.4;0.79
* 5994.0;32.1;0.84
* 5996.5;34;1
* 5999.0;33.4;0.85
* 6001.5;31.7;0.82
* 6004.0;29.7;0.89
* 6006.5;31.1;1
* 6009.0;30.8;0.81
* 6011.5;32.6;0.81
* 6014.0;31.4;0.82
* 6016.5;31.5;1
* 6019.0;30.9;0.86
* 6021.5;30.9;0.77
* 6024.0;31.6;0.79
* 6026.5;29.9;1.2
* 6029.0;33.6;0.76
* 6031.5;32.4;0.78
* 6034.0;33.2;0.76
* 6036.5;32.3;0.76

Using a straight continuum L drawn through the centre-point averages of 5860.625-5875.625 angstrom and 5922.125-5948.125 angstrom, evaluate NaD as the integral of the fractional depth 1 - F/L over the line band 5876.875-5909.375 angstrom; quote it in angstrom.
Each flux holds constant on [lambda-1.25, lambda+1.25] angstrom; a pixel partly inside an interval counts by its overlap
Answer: 3.2 angstrom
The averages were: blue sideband 31.8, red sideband 31.8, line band 28.7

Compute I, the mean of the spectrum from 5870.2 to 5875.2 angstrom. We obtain 32.1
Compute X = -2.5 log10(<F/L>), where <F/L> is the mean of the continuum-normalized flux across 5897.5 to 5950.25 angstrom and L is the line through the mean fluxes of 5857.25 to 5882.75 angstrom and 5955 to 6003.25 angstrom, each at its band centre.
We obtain 0.02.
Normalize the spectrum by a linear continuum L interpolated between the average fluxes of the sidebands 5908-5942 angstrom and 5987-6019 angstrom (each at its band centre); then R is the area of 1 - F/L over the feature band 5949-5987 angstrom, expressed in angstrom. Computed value 0.2 angstrom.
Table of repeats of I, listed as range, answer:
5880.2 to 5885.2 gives 30.9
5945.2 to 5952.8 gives 31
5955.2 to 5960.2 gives 31.2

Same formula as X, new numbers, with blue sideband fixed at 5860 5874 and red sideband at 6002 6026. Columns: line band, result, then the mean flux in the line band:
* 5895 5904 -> 0.14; 27.7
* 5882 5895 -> 0.15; 27.7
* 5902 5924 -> 0.03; 30.8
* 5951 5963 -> 0.01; 31.1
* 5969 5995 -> -0.01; 31.6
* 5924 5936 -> 0.00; 31.6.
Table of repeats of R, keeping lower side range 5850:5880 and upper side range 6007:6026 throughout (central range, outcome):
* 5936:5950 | -0.1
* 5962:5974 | -0.2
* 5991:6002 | -0.5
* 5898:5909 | 0.6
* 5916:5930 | 0.0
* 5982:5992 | 0.1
